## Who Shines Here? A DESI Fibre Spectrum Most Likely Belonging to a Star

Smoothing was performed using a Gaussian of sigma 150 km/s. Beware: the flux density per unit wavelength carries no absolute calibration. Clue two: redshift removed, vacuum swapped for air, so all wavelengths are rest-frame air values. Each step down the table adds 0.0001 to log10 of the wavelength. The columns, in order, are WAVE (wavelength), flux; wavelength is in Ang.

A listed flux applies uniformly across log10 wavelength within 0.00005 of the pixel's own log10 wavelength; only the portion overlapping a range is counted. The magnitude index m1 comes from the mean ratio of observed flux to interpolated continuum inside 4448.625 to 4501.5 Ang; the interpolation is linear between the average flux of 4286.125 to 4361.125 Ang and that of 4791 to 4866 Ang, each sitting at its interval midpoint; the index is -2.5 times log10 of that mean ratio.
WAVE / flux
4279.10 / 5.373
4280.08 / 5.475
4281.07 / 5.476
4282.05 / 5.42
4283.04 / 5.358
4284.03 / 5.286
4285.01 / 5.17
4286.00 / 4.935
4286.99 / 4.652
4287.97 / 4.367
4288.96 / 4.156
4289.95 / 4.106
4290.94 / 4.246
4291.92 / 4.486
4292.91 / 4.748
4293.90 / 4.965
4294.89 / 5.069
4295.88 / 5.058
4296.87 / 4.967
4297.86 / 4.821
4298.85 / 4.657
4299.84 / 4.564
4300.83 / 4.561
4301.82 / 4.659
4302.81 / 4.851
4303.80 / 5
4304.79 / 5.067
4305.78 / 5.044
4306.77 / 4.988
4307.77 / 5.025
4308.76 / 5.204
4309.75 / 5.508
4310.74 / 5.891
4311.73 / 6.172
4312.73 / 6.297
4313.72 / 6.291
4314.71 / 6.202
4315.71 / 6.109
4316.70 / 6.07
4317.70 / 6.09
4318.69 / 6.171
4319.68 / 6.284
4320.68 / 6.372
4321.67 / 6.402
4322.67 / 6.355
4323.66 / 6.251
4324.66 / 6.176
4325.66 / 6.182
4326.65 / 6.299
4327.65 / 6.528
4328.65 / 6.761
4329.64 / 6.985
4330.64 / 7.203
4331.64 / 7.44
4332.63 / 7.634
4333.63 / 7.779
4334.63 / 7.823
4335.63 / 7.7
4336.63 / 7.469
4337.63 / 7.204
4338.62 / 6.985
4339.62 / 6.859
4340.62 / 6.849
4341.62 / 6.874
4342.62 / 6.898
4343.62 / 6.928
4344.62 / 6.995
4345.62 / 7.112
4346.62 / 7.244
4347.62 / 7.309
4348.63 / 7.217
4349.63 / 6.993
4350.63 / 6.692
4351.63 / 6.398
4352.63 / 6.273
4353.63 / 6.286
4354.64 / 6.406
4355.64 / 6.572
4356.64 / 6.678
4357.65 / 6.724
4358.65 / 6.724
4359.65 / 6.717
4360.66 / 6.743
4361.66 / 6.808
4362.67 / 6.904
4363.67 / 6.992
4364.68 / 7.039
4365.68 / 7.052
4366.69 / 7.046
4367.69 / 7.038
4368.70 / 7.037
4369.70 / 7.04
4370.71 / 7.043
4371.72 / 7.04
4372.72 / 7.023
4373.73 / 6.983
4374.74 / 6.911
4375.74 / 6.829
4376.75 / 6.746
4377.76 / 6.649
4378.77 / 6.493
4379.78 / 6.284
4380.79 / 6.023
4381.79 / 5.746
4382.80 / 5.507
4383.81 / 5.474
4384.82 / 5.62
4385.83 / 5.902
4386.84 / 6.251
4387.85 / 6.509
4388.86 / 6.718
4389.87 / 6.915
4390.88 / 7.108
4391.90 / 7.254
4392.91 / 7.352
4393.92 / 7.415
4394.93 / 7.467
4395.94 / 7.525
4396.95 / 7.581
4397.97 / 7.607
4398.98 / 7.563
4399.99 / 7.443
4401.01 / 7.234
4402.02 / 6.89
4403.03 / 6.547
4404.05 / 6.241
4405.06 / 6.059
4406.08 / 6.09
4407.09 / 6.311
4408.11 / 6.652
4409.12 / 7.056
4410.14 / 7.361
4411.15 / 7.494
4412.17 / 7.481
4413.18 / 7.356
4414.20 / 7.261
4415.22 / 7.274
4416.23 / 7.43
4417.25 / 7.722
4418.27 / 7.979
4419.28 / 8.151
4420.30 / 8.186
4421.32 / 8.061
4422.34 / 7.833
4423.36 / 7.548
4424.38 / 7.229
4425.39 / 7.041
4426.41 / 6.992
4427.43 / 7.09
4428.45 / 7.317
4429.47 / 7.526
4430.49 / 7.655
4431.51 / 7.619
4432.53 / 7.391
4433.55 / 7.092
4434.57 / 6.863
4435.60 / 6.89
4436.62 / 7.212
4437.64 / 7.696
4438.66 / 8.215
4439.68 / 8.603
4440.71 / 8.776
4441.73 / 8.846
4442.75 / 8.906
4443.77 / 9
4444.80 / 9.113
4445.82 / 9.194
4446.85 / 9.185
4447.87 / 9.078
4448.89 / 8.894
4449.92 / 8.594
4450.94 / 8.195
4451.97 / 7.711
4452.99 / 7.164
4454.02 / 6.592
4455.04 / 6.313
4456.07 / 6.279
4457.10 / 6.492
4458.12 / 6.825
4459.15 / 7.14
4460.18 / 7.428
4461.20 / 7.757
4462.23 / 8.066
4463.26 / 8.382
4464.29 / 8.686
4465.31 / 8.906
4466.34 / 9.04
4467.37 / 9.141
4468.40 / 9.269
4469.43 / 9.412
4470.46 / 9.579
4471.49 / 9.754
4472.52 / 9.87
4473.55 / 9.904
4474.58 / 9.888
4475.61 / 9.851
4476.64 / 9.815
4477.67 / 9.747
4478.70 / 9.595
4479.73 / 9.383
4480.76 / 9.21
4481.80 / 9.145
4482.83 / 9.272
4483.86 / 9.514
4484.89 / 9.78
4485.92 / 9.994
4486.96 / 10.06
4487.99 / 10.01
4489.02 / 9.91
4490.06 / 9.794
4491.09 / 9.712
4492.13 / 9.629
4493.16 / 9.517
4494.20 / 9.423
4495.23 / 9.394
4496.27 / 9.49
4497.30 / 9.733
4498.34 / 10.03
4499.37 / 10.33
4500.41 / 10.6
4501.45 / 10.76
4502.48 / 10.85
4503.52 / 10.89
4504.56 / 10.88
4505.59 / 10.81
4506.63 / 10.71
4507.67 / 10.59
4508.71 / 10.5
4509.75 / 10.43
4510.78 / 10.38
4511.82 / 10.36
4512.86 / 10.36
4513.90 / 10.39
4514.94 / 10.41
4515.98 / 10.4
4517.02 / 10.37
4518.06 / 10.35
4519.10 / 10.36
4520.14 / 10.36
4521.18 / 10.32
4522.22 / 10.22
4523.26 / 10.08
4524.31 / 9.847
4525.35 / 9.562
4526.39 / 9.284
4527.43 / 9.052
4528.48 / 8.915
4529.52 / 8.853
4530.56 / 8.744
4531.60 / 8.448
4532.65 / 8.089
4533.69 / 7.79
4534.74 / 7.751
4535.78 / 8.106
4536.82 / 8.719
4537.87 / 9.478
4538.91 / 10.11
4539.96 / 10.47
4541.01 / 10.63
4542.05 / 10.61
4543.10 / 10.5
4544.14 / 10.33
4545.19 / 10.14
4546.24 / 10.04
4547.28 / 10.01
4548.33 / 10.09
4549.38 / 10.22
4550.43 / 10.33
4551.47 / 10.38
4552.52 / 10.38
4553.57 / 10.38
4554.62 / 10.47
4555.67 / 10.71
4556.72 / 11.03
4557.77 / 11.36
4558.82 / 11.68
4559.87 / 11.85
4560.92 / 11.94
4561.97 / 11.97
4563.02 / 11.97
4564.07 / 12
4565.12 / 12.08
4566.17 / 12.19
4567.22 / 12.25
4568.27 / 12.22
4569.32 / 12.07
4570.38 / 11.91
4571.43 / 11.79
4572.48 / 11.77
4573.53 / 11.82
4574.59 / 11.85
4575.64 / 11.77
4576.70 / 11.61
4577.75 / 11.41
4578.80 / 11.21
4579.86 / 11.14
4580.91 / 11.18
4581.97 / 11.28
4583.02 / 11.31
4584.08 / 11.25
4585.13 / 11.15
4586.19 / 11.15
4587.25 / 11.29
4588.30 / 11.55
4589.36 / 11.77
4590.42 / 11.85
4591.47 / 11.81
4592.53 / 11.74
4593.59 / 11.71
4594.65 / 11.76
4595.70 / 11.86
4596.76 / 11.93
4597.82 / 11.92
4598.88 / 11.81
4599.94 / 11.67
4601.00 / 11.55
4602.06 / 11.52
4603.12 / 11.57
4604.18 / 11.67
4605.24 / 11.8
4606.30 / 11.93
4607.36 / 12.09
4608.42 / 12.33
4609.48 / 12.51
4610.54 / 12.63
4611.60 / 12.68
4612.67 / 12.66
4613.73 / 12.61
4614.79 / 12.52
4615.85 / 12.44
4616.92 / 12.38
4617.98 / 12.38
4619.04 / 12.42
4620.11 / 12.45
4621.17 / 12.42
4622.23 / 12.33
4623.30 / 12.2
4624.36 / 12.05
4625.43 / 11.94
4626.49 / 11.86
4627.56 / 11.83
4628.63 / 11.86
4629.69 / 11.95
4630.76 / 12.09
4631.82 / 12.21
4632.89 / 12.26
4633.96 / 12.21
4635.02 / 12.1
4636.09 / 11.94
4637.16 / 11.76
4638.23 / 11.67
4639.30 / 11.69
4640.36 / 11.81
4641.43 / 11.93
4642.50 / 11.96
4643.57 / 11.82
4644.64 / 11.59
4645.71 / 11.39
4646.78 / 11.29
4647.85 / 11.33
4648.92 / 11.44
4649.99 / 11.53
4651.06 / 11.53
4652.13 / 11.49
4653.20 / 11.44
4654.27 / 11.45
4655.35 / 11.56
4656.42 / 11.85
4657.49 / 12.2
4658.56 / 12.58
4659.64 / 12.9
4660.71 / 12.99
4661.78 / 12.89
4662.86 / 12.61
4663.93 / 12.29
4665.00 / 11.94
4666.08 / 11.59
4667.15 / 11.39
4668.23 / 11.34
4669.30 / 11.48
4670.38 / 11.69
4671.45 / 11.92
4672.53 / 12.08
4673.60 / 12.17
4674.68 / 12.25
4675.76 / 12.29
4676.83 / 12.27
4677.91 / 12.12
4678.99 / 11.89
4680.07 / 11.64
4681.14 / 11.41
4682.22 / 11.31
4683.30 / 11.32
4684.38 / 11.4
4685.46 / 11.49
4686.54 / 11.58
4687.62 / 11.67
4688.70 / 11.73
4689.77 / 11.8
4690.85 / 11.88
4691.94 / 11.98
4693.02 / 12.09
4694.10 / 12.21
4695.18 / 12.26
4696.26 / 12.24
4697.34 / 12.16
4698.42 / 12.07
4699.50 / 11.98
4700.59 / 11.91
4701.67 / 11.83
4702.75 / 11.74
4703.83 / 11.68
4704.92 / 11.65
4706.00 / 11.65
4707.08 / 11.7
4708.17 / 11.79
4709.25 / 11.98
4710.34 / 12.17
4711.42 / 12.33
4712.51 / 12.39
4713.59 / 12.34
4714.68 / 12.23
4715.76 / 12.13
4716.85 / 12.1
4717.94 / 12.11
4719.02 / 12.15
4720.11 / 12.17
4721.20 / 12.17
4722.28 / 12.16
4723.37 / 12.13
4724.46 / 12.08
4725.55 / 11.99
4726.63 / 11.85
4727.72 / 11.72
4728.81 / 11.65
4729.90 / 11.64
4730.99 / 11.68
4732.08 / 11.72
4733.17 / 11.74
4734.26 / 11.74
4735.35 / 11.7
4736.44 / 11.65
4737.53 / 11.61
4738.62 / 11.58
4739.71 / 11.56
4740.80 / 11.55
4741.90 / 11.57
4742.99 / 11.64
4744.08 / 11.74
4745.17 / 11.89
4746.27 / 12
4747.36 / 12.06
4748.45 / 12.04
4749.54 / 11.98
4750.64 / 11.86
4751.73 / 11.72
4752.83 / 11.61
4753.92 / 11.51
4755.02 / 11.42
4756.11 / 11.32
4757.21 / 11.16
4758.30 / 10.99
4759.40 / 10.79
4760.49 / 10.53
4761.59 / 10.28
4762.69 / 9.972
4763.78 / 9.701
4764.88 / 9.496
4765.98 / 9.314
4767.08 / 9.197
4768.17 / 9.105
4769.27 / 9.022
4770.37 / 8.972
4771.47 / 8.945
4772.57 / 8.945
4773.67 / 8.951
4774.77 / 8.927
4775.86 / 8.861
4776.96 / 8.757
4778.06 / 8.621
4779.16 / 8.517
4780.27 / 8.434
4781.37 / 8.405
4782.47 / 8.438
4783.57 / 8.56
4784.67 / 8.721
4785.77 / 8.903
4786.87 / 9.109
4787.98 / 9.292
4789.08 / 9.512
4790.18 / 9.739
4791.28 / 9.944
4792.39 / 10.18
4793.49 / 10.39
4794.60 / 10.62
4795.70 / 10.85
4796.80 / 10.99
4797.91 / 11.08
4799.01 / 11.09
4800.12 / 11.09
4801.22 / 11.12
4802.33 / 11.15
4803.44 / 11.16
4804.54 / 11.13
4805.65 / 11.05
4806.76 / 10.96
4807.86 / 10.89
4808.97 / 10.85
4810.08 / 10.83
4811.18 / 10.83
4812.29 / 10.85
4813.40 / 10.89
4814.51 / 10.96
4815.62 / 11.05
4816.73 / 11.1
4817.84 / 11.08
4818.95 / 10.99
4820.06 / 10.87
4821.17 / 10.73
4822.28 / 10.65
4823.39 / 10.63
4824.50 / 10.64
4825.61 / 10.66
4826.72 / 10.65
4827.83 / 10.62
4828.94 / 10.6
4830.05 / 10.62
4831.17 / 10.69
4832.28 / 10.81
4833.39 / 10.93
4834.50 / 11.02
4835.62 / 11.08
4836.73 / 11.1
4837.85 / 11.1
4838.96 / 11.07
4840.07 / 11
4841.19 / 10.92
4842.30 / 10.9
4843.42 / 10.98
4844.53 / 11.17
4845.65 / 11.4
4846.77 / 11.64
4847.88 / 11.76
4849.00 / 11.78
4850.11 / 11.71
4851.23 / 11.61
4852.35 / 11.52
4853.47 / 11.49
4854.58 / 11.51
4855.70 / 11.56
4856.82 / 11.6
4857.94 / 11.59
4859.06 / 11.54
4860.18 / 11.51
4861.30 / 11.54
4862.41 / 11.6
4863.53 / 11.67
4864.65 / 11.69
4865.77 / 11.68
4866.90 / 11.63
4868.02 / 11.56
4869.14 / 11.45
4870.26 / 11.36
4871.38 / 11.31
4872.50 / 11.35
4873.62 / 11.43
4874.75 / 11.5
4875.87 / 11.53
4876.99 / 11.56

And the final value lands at -0.18 mag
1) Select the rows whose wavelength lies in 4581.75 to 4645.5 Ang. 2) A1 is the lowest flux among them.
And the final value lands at 11.15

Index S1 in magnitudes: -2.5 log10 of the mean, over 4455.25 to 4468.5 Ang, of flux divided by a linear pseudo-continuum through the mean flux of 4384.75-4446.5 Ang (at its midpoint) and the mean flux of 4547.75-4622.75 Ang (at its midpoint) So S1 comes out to 0.09 mag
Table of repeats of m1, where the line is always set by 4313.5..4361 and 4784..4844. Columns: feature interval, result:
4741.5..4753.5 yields -0.169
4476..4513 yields -0.237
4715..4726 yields -0.219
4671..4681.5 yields -0.250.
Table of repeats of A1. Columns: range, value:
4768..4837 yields 8.405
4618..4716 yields 11.29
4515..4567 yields 7.751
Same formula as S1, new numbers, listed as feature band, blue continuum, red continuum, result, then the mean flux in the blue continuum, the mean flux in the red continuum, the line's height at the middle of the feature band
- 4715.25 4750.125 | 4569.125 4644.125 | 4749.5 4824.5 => -0.109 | 11.9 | 10.2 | 10.7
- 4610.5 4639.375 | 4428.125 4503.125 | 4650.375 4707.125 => -0.101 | 8.81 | 11.9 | 11.1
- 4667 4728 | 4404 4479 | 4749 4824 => -0.229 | 7.99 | 10.2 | 9.65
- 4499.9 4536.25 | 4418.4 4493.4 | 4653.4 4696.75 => -0.049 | 8.48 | 11.9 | 9.46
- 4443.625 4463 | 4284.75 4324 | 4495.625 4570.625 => 0.100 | 5.29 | 10.4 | 8.59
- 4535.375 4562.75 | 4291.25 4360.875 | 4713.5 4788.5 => -0.215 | 6.22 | 10.7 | 8.6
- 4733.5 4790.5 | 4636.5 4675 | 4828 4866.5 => 0.128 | 11.9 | 11.3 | 11.5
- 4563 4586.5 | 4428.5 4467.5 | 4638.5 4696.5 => -0.147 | 7.94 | 11.8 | 10.2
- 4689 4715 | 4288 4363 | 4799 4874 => -0.215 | 6.15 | 11.2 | 9.84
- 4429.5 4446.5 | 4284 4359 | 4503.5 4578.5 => 0.048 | 6.05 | 10.5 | 8.42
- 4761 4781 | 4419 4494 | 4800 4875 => 0.175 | 8.49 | 11.2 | 10.7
